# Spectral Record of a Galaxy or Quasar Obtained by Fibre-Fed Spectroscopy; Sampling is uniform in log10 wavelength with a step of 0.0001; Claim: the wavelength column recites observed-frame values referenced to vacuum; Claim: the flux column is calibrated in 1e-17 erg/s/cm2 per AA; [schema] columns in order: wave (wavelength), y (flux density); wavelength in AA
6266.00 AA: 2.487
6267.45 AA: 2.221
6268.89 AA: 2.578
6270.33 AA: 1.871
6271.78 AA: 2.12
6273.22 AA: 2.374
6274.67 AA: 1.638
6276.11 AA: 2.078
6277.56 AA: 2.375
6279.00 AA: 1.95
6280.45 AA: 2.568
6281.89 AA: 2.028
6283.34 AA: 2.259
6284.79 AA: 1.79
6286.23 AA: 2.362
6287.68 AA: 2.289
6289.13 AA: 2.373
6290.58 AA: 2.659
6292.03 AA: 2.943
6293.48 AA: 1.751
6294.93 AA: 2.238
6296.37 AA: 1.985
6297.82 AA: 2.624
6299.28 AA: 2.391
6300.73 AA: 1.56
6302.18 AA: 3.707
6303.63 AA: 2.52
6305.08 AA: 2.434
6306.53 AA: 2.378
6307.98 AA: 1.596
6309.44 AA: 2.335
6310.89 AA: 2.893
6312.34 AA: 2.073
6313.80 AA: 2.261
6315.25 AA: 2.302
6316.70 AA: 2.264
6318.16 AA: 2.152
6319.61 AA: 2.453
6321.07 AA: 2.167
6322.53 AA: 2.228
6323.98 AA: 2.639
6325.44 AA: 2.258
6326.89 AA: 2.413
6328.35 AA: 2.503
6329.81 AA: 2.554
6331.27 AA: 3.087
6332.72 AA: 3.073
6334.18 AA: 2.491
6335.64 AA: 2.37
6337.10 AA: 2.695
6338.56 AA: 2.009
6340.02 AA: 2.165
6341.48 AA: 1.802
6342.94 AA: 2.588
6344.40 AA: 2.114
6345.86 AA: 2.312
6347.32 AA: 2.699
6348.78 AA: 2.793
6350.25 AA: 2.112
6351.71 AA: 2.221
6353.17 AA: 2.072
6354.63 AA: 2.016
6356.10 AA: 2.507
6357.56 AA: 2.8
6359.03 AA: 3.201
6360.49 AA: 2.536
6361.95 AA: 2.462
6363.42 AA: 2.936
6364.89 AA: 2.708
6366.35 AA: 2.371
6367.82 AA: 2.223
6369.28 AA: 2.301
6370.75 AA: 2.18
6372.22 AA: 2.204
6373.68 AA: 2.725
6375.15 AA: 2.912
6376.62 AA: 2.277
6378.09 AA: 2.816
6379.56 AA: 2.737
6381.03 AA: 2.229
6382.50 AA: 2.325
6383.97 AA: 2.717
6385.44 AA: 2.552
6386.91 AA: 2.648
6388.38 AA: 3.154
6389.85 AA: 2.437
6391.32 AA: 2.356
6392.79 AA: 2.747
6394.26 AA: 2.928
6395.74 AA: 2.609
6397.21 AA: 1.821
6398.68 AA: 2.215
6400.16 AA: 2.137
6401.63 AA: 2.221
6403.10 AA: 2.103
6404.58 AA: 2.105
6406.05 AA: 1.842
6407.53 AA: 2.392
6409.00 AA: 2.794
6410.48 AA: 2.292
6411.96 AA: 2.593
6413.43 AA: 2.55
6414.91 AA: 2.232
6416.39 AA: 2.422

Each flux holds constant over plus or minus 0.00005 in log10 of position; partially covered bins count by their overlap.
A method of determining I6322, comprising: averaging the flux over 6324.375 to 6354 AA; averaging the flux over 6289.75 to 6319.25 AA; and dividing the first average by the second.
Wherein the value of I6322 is 1.03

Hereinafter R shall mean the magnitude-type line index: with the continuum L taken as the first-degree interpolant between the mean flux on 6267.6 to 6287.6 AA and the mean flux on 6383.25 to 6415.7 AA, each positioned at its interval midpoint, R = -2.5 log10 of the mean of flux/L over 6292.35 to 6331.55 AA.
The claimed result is -0.06 mag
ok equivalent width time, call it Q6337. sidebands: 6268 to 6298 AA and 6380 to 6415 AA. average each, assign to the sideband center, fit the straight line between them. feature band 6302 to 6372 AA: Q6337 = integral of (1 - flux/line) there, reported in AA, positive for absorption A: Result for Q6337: -3.25 AA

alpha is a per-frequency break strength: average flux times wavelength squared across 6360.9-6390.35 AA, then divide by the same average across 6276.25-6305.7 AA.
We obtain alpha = 1.1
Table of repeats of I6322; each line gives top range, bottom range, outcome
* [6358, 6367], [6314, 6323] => 1.20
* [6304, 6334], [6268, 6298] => 1.08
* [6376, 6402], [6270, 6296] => 1.13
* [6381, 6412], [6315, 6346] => 1.01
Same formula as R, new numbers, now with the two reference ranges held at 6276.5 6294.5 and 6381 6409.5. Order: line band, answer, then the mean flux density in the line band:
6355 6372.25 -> -0.07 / 2.54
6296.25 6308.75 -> -0.03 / 2.37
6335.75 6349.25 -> 0.00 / 2.35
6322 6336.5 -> -0.10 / 2.57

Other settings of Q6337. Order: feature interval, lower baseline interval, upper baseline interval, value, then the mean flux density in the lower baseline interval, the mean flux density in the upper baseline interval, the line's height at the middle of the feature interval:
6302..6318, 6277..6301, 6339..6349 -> -0.7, 2.26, 2.32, 2.28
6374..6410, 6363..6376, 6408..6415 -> 0.6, 2.49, 2.51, 2.5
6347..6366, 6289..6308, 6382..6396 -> 0.2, 2.4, 2.65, 2.56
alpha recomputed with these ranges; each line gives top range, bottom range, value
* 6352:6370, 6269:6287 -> 1.20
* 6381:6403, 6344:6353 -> 1.06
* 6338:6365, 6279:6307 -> 1.05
